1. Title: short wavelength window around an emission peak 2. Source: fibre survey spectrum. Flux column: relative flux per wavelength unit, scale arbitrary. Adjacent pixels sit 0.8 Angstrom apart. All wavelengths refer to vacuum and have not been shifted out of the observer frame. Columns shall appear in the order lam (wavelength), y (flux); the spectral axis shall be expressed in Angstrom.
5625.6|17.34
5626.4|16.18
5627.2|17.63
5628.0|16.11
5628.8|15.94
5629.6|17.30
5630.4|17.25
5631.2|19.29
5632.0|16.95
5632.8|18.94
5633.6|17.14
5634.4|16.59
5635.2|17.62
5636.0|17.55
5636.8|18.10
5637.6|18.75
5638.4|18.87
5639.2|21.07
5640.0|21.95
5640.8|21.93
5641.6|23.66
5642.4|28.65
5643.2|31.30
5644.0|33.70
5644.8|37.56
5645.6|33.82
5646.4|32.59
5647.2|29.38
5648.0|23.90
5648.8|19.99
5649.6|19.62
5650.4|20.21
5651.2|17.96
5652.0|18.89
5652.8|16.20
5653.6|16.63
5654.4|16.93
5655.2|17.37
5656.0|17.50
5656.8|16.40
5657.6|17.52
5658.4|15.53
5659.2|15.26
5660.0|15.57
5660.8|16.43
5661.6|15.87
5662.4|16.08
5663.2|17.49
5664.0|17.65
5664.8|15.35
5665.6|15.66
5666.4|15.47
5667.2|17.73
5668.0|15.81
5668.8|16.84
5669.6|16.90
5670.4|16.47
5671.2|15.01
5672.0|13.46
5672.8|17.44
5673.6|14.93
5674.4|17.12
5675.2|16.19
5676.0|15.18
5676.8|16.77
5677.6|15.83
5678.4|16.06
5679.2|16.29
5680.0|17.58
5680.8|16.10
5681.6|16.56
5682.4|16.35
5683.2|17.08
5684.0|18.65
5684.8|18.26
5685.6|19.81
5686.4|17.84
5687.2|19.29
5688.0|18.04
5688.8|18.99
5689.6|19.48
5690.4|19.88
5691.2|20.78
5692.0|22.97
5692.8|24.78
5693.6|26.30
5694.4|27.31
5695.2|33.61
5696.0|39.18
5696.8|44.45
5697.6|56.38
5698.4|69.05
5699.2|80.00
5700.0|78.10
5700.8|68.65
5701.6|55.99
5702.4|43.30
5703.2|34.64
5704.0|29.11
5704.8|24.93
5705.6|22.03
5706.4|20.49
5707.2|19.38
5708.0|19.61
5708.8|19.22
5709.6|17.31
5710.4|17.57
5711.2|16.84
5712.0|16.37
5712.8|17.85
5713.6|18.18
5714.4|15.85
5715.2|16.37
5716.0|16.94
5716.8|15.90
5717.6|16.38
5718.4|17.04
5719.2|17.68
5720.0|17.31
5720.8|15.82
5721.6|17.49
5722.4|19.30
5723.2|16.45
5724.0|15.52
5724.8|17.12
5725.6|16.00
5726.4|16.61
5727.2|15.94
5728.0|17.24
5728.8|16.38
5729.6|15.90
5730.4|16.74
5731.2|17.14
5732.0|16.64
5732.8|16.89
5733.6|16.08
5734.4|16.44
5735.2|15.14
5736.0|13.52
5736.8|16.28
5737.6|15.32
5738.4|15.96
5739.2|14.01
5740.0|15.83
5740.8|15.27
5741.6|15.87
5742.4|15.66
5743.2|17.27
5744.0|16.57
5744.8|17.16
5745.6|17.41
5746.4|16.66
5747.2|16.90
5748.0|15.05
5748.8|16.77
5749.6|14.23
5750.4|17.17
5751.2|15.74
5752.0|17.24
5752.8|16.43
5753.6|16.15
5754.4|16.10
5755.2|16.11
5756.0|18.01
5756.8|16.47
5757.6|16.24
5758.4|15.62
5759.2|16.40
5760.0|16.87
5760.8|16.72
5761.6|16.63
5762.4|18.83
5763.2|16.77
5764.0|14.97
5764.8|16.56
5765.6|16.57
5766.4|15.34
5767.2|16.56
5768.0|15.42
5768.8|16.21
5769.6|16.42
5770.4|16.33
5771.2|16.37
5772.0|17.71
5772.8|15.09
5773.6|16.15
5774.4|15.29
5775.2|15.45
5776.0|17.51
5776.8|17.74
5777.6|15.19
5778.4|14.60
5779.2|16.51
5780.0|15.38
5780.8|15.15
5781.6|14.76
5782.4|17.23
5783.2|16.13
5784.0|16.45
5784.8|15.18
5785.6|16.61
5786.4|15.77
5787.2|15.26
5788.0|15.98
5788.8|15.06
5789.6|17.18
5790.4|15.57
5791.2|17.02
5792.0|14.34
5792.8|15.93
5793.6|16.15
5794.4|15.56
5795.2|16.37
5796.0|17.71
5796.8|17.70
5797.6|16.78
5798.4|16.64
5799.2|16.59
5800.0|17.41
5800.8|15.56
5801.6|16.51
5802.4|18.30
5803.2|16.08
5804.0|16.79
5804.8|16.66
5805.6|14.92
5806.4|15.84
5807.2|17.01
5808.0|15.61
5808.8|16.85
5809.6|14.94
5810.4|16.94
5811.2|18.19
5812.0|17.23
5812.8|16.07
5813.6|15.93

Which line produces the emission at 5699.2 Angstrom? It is [O III] 5007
